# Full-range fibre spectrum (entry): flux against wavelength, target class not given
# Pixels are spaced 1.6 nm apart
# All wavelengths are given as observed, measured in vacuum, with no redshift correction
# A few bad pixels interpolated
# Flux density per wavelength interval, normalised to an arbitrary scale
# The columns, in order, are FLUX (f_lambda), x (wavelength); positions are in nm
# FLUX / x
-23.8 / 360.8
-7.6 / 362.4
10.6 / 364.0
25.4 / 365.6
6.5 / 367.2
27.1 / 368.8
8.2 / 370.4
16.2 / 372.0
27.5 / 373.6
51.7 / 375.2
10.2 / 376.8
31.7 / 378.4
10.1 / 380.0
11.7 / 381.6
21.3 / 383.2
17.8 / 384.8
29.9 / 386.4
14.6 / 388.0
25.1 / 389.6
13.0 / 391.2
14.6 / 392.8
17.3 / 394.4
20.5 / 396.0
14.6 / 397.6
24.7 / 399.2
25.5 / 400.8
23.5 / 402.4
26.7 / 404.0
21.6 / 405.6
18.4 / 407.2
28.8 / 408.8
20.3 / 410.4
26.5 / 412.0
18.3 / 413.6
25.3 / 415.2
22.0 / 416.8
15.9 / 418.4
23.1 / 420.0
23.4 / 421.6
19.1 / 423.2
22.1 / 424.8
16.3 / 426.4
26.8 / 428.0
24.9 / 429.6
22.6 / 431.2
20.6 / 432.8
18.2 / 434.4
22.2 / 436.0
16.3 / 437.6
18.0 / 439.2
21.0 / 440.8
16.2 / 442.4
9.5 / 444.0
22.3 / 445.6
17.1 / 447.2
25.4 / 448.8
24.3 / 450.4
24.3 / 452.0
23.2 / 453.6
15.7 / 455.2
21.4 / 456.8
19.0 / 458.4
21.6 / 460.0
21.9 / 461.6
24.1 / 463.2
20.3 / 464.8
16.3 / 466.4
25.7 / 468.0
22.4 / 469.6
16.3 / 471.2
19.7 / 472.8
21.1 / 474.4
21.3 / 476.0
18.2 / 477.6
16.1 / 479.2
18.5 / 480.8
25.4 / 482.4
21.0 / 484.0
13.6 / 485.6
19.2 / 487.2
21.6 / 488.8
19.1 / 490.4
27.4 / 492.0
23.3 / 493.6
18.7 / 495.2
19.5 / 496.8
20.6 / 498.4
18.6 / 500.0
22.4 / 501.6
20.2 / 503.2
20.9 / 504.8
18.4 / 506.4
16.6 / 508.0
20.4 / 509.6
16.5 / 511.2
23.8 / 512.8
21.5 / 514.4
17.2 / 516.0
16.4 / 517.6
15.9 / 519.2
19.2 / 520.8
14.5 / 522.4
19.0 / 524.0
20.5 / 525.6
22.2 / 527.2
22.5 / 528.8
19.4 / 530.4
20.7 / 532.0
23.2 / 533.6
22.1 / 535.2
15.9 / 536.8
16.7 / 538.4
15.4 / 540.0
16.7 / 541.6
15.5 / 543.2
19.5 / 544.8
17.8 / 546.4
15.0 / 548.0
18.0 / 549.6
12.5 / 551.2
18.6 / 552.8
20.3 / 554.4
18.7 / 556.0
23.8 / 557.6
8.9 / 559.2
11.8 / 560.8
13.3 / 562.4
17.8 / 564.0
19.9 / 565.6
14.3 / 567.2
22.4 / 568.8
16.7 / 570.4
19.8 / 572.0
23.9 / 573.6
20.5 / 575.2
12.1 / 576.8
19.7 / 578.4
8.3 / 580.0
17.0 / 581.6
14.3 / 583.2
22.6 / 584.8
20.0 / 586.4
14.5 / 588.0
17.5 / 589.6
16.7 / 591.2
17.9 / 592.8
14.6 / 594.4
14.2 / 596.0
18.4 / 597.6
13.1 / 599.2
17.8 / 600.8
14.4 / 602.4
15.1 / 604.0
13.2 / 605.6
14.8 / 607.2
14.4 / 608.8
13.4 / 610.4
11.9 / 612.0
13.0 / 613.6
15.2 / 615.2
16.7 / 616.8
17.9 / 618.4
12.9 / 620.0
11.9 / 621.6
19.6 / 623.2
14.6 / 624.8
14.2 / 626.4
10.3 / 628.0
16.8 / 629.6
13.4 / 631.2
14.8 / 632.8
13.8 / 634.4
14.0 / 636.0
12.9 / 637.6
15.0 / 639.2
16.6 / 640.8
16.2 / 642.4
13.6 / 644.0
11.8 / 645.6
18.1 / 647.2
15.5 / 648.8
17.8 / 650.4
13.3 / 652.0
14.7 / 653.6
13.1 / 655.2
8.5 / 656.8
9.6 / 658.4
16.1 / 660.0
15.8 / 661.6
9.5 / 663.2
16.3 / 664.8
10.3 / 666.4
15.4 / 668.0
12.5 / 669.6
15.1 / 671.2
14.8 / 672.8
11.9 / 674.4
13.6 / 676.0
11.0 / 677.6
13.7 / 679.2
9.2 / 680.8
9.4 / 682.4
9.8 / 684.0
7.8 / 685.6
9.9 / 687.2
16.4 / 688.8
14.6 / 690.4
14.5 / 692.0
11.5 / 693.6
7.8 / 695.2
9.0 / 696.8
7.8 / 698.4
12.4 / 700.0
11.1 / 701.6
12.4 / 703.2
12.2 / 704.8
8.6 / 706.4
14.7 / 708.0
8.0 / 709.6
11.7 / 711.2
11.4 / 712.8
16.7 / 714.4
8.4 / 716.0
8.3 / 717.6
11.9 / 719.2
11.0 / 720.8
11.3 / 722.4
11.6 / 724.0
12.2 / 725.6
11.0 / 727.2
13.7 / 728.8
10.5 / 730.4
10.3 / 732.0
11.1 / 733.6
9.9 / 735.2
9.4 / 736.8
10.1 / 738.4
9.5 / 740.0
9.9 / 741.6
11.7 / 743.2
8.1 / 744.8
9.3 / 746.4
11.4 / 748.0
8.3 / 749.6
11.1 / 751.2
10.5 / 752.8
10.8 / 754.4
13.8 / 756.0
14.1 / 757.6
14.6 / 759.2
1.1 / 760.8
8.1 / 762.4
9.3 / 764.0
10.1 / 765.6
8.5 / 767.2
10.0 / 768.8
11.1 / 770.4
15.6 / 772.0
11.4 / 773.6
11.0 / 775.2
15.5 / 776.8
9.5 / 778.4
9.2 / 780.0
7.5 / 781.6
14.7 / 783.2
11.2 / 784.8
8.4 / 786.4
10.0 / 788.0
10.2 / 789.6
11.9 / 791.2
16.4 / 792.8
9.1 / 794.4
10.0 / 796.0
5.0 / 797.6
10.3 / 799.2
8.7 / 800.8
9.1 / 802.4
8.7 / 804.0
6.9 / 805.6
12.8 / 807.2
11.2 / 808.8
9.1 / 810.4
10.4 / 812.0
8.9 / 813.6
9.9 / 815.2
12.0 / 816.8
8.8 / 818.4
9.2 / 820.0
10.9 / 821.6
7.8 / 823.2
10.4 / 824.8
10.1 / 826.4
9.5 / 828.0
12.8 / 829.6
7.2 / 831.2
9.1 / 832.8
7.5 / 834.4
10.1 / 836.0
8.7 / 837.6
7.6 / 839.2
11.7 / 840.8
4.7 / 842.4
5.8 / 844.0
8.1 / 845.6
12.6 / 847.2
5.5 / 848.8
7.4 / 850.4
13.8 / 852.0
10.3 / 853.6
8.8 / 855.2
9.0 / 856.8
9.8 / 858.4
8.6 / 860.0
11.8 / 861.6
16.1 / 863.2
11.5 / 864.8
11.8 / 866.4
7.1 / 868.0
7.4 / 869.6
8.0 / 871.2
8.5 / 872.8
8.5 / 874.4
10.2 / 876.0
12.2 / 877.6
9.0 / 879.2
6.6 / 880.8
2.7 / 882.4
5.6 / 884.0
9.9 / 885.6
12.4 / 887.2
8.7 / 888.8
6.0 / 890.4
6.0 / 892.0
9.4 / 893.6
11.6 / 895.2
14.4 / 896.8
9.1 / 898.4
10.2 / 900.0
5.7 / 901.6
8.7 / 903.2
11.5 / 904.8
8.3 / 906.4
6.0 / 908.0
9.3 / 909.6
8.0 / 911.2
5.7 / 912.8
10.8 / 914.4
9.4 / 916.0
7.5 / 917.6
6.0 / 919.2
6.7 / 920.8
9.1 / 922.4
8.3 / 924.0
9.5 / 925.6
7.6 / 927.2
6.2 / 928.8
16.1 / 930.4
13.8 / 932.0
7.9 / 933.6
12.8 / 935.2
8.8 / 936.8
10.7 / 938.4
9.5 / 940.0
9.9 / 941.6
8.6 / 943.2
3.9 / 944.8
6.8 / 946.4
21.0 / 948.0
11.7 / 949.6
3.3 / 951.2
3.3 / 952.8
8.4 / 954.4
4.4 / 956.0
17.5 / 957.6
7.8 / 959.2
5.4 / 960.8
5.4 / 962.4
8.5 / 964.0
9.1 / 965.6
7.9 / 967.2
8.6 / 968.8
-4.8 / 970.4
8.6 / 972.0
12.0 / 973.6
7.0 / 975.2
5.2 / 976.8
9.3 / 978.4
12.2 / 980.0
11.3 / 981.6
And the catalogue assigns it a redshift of 1.29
